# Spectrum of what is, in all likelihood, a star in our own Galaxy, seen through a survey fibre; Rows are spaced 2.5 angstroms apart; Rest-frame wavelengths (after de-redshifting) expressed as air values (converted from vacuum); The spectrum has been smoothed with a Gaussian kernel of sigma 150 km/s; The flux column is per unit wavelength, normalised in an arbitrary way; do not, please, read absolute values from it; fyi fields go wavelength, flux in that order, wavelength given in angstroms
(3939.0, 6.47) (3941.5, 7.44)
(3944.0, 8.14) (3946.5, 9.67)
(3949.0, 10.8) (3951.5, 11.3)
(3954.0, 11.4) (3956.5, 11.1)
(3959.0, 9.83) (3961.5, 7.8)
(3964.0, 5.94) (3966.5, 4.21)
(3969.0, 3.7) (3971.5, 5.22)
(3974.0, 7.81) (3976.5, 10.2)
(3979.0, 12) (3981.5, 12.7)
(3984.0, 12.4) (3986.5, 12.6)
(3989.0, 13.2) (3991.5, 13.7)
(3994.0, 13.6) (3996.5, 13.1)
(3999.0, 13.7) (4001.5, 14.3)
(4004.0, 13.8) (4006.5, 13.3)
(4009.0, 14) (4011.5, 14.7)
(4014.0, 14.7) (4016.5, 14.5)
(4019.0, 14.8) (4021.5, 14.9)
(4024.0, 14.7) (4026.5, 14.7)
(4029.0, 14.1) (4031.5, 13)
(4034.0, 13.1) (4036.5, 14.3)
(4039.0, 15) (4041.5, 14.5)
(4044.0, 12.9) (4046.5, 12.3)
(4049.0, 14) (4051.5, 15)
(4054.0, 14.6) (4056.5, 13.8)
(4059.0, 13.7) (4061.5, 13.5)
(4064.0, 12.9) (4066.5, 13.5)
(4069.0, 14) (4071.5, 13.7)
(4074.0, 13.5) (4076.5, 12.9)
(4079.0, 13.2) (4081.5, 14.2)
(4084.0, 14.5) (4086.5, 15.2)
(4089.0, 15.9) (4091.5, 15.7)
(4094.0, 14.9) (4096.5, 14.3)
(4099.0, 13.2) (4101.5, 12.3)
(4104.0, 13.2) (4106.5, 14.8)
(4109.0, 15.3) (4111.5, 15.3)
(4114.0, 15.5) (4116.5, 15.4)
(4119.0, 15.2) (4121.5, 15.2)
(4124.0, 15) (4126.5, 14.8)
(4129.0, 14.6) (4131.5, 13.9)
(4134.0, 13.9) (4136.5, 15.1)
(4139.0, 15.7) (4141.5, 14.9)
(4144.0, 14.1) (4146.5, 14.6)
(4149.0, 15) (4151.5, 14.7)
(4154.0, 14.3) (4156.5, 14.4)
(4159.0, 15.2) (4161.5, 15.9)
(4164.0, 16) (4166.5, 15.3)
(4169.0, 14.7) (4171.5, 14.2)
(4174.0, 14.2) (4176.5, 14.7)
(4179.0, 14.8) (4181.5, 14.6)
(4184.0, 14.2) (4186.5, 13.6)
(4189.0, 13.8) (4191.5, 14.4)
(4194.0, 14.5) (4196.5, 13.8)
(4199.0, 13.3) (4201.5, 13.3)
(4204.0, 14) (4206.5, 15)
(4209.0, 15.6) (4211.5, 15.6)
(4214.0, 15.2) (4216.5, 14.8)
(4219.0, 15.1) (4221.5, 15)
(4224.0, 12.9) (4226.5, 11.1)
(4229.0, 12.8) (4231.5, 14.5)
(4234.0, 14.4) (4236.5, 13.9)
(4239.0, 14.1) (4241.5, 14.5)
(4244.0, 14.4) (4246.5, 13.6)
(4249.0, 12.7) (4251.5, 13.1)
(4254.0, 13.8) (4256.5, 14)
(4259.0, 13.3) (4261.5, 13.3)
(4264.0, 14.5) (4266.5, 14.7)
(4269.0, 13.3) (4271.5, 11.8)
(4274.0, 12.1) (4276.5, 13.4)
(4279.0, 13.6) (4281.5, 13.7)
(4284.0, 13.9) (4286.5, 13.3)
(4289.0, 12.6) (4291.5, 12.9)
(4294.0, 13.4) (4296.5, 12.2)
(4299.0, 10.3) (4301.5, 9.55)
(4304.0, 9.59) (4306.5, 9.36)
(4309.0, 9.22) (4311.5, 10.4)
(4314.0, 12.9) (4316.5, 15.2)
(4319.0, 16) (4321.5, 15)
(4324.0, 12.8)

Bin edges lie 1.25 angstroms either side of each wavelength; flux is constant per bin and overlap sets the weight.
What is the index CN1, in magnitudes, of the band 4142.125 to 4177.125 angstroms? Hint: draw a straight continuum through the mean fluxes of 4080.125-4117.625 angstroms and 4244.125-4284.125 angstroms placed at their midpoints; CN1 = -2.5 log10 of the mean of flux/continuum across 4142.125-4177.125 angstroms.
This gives -0.05 mag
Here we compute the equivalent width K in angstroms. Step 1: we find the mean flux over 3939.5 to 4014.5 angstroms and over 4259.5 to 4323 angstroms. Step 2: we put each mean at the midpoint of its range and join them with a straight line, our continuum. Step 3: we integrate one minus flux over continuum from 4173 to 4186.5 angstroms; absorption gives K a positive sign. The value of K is -2.7 angstroms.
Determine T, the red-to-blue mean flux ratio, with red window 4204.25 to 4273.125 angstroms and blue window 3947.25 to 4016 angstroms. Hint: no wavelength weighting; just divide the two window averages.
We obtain 1.25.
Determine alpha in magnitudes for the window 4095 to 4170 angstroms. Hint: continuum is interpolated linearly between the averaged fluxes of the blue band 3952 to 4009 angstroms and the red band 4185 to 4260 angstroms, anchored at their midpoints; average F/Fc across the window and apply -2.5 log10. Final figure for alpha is -0.15 mag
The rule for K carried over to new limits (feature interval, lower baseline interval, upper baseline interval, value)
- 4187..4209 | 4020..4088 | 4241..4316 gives -1.6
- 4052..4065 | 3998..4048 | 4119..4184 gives 0.4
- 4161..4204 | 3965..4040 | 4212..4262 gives -2.7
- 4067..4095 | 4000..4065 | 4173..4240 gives -0.4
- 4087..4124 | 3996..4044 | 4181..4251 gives -1.6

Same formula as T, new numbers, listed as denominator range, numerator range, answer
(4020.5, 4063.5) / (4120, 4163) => 1.06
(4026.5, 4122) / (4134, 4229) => 1.02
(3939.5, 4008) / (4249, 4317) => 1.20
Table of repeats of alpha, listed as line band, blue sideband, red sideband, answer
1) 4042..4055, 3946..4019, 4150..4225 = -0.12 mag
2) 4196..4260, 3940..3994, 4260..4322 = -0.16 mag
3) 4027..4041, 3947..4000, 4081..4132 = -0.14 mag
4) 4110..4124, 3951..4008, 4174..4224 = -0.17 mag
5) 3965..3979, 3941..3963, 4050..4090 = 0.48 mag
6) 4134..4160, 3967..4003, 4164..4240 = -0.10 mag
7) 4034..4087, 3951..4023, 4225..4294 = -0.15 mag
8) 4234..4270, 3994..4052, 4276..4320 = -0.10 mag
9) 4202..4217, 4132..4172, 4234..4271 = -0.05 mag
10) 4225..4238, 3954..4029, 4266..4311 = -0.11 mag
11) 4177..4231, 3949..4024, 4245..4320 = -0.14 mag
